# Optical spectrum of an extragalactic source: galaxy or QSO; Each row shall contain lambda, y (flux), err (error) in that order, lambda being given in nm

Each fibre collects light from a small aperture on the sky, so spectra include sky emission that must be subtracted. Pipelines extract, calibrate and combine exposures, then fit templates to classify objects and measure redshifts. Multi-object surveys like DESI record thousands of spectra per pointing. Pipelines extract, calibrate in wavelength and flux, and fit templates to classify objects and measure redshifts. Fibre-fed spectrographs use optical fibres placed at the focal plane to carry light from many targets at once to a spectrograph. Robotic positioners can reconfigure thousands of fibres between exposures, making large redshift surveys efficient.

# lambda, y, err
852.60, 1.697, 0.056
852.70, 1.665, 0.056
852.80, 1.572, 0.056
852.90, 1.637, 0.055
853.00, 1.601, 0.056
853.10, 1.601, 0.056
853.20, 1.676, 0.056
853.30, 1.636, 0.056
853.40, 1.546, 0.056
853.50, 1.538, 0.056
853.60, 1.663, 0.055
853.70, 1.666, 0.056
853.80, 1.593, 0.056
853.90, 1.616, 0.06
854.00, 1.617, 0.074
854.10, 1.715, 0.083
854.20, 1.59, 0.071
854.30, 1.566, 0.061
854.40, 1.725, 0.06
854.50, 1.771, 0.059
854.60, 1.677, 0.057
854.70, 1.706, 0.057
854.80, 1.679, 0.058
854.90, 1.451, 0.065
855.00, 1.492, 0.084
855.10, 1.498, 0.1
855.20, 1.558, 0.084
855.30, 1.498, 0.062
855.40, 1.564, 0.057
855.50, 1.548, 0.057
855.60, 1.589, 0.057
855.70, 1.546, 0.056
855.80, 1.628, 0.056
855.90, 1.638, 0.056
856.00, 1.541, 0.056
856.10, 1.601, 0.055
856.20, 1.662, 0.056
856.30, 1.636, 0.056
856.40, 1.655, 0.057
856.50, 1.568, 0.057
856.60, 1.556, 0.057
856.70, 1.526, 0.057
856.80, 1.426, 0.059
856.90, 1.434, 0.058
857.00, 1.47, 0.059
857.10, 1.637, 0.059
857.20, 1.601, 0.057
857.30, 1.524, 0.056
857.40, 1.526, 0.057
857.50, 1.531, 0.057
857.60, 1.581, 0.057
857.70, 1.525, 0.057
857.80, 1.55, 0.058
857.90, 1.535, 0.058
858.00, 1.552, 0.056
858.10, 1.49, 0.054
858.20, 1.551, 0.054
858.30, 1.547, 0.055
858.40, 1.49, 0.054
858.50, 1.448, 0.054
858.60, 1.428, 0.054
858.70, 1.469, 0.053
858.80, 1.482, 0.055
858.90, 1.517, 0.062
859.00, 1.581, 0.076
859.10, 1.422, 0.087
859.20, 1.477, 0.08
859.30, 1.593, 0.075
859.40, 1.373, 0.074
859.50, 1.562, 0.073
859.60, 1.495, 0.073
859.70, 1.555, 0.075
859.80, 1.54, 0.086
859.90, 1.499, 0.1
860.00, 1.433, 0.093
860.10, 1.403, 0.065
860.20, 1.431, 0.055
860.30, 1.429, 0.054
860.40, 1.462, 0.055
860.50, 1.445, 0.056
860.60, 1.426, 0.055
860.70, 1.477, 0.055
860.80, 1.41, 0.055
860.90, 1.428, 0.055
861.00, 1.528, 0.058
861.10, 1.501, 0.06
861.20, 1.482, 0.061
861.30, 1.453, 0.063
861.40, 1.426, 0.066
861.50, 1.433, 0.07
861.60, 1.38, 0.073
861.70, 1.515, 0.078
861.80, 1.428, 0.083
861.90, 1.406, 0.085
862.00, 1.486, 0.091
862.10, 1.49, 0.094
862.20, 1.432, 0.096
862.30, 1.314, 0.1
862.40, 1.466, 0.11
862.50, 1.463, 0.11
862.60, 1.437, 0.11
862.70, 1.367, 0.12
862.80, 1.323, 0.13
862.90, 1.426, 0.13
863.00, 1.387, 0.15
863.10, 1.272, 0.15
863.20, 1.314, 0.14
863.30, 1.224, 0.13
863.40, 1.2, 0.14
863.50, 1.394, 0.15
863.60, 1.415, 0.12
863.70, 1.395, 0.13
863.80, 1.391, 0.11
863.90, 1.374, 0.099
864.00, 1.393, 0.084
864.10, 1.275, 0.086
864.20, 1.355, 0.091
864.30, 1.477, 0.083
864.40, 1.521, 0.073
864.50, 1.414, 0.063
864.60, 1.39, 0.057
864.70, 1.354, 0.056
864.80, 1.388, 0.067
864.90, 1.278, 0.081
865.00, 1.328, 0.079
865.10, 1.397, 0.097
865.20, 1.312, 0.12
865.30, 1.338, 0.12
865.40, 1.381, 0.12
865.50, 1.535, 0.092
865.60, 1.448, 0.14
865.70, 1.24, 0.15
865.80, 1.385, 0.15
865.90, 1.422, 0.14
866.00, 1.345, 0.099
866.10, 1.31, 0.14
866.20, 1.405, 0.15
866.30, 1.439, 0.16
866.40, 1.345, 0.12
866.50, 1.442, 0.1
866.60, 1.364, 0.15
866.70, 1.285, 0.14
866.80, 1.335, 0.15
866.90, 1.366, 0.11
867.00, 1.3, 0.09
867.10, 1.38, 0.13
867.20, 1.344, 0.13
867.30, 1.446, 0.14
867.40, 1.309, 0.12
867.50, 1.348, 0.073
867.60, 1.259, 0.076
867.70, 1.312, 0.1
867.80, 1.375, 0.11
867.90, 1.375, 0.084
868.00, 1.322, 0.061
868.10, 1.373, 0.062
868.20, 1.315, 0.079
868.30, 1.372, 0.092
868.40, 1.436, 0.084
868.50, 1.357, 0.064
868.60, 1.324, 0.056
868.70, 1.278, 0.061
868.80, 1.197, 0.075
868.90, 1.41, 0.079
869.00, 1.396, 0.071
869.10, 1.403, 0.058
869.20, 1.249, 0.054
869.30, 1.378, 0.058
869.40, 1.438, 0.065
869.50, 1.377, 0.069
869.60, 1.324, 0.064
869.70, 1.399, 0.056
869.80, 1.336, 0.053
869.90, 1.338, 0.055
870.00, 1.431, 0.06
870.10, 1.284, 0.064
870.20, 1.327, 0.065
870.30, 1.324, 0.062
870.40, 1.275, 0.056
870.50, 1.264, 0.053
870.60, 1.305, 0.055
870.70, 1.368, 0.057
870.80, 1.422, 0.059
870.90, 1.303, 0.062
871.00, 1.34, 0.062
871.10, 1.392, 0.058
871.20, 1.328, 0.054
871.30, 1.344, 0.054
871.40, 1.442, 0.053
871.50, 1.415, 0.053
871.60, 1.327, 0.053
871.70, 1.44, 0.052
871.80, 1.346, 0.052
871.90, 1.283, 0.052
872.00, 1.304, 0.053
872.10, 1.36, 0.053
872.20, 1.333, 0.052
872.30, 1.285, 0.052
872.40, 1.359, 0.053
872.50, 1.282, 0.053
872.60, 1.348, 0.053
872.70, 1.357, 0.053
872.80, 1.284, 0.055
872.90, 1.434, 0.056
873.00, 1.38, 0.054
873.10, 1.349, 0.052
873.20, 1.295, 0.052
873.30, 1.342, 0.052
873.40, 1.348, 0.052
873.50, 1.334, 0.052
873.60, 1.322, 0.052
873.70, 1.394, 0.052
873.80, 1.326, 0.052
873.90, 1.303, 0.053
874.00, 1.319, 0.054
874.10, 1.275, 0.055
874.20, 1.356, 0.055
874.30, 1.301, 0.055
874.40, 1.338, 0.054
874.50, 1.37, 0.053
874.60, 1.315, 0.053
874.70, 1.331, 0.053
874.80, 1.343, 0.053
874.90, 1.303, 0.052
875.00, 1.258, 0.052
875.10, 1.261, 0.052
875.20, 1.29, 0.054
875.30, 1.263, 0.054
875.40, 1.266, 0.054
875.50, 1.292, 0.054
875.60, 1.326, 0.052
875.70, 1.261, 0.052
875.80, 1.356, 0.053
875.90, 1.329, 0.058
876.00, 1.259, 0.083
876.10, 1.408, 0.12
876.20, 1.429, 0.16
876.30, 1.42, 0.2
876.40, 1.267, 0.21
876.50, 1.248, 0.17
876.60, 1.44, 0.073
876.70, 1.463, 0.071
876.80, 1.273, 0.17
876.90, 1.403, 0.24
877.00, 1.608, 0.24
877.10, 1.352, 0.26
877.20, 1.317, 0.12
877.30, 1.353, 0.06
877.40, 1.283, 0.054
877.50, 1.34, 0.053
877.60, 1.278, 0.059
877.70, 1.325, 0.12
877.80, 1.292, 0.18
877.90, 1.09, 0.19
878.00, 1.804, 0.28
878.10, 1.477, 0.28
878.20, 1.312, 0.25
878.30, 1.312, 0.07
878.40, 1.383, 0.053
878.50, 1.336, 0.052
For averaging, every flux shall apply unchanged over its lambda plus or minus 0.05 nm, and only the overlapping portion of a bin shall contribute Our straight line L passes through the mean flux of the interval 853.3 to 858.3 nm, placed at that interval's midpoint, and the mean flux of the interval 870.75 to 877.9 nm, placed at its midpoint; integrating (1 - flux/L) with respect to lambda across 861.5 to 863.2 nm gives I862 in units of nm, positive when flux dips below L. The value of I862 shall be 0.10 nm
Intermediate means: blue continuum 1.58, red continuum 1.34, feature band 1.41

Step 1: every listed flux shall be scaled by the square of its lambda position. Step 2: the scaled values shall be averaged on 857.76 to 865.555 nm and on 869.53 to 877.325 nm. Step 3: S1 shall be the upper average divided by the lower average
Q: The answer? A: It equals 1.0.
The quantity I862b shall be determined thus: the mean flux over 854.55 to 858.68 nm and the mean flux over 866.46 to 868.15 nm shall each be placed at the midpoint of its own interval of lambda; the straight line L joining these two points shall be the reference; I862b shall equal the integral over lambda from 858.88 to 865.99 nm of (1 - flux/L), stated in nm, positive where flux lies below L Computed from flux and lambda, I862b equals 0.118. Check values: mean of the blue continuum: 1.55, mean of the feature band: 1.42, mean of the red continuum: 1.35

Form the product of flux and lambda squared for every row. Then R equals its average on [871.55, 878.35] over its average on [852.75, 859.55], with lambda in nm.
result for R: 0.89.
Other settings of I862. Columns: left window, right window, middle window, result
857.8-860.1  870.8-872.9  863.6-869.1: 0.19 nm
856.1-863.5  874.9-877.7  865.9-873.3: 0.22 nm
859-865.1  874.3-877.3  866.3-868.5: 0.05 nm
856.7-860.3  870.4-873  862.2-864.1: 0.11 nm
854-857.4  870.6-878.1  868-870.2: 0.09 nm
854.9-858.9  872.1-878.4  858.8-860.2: 0.02 nm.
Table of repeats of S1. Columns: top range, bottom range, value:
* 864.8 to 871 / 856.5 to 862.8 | 0.93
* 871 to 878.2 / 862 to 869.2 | 1.00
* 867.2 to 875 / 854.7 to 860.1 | 0.90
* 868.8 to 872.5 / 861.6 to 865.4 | 0.99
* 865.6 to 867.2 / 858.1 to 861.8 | 0.94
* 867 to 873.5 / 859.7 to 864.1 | 0.97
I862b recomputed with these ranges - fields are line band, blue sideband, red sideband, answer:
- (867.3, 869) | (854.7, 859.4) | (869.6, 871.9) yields 0.056 nm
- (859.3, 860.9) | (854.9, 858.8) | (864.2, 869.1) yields 0.018 nm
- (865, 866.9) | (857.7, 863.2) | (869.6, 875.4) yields 0.041 nm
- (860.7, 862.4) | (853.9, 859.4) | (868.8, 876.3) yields 0.050 nm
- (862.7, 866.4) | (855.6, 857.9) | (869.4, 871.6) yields 0.191 nm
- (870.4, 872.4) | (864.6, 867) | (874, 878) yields 0.001 nm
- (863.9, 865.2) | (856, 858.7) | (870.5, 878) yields 0.067 nm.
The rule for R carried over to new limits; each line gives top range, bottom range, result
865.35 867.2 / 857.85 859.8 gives 0.93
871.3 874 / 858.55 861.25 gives 0.94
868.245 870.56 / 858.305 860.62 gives 0.93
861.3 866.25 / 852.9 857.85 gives 0.89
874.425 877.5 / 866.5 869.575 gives 1.01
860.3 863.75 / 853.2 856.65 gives 0.89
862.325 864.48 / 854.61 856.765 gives 0.89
